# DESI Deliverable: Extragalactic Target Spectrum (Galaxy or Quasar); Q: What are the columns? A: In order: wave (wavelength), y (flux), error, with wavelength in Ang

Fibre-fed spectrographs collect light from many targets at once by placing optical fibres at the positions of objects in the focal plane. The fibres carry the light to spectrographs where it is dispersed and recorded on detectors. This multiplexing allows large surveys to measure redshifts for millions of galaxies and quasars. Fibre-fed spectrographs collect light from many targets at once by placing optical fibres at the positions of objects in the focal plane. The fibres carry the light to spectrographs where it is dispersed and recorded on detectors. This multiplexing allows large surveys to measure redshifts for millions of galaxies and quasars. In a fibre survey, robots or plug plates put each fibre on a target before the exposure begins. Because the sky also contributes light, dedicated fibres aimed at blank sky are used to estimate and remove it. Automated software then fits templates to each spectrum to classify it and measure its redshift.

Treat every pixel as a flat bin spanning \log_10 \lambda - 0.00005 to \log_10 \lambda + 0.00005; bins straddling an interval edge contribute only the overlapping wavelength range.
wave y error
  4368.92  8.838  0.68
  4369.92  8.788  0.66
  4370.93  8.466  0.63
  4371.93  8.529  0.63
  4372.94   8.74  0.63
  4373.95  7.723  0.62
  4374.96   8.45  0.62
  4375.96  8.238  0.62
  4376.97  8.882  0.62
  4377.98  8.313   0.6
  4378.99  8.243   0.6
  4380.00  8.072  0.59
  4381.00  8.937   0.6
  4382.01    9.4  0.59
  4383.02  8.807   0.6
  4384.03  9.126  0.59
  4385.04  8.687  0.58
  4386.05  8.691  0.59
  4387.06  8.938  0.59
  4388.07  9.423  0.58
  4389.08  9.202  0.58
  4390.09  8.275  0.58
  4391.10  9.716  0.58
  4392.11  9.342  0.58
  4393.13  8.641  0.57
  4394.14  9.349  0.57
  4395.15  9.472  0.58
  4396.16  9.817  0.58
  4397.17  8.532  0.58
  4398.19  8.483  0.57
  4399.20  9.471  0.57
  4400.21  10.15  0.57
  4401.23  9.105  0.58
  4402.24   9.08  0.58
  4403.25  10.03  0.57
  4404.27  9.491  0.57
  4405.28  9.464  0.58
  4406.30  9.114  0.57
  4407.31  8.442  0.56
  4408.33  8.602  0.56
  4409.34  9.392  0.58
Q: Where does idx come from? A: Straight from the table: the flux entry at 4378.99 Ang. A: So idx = 8.243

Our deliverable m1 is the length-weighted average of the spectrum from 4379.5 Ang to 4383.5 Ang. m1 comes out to 8.82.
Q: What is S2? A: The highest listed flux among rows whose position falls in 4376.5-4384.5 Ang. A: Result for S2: 9.4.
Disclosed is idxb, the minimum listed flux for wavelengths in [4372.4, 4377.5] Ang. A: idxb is 7.723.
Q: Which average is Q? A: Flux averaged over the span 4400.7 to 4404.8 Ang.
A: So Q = 9.43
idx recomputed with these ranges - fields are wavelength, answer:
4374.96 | 8.45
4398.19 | 8.483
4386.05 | 8.691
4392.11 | 9.342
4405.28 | 9.464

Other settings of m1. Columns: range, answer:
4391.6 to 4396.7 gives 9.32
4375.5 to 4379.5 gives 8.4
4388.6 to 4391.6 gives 9.07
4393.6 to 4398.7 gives 9.13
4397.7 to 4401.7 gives 9.31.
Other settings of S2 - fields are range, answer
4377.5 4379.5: 8.313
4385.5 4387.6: 8.938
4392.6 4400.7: 10.15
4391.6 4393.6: 9.342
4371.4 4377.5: 8.882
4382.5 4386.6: 9.126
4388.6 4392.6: 9.716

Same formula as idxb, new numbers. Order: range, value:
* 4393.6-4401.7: 8.483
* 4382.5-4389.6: 8.687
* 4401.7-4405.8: 9.08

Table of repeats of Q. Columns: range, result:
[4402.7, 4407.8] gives 9.31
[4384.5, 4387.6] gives 8.78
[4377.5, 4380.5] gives 8.21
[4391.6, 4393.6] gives 8.97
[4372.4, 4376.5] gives 8.29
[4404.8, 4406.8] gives 9.26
